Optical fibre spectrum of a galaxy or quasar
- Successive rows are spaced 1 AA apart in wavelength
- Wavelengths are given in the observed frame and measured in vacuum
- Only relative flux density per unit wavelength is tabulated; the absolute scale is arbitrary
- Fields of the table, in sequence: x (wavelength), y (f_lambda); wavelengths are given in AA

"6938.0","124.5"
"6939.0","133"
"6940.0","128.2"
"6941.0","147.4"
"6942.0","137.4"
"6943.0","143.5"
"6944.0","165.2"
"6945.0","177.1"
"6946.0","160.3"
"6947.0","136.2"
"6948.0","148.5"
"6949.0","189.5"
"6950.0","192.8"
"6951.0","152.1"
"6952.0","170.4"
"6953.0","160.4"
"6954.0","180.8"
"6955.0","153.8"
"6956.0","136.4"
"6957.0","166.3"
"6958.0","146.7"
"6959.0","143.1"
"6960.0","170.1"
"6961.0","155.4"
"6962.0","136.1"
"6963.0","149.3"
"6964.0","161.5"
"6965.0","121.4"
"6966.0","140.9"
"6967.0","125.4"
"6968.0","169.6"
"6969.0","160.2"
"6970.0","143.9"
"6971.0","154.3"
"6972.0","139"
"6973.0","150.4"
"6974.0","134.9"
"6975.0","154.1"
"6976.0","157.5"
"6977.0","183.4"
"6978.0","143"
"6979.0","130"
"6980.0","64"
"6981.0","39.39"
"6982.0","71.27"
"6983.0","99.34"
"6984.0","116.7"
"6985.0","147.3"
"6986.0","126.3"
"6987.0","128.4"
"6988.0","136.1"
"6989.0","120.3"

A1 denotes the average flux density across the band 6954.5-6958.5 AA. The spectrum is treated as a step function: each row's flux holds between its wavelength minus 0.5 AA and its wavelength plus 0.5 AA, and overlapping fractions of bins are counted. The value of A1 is 151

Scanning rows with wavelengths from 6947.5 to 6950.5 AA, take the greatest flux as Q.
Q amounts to 192.8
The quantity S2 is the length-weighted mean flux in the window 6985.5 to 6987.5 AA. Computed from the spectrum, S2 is 127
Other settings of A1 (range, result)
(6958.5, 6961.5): 156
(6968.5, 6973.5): 150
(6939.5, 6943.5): 139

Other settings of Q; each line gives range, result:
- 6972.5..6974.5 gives 150.4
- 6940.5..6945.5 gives 177.1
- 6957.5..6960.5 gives 170.1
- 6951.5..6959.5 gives 180.8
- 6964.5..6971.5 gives 169.6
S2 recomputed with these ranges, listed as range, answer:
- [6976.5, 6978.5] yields 163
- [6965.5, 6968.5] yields 145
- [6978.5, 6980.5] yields 97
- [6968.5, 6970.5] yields 152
